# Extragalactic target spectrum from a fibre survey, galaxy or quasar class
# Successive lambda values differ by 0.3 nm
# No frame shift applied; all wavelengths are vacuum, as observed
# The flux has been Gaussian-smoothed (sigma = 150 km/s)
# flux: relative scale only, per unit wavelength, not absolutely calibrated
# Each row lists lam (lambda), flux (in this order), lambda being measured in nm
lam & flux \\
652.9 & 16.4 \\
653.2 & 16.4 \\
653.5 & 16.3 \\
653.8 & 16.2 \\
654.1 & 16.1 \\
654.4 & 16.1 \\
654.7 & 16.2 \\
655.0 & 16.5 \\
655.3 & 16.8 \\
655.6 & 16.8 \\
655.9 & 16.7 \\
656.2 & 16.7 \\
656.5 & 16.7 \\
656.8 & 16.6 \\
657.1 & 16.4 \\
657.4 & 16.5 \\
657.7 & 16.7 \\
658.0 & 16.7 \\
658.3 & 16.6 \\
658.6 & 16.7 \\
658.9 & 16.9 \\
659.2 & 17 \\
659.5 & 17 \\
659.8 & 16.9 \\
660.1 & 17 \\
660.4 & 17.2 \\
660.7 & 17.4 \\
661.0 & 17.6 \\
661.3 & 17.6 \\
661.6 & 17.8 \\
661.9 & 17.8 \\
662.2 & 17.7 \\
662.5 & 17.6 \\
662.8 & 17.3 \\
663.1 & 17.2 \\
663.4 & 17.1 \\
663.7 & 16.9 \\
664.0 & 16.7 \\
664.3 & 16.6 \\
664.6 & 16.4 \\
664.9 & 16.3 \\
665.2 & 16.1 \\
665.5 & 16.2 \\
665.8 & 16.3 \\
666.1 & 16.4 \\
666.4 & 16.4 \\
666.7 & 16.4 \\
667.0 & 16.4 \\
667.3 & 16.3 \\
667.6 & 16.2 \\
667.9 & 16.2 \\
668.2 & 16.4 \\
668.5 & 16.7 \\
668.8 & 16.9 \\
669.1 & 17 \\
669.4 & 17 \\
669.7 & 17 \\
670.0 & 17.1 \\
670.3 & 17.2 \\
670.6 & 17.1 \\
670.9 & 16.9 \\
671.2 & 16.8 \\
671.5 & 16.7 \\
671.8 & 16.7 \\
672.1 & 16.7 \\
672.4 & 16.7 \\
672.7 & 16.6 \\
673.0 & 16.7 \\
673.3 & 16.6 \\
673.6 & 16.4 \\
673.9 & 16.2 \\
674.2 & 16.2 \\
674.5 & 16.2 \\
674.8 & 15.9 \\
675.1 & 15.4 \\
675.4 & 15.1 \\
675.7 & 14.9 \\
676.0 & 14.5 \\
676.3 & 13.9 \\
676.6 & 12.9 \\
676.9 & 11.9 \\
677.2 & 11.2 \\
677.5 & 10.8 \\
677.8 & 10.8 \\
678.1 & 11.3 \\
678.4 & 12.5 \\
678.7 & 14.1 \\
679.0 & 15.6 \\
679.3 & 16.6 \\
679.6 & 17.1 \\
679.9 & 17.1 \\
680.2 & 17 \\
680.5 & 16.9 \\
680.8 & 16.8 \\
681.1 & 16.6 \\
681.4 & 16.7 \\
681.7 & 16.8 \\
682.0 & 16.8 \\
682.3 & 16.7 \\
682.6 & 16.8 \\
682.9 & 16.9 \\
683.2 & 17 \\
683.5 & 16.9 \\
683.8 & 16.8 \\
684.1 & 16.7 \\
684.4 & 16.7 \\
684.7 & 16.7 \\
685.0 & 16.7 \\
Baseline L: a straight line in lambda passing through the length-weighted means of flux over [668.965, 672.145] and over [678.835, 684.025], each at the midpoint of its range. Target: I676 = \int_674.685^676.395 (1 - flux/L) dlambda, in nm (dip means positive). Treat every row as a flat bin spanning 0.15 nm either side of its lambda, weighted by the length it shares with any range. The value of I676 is 0.19 nm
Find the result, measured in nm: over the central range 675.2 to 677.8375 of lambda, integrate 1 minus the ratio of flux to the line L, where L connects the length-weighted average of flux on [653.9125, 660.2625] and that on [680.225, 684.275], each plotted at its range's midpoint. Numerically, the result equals 0.59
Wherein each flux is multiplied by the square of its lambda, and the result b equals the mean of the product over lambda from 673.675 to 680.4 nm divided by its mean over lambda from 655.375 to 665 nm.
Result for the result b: 0.9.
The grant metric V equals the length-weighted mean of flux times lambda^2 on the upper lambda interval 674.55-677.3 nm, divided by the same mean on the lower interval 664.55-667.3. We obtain 0.89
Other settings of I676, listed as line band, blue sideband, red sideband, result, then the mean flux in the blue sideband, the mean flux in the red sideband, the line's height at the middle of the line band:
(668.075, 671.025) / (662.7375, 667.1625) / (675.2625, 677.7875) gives -0.348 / 16.6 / 13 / 15.2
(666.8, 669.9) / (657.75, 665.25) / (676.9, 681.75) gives -0.087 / 17.1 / 14.7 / 16.2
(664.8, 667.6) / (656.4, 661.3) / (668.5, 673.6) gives 0.092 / 16.9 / 16.8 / 16.9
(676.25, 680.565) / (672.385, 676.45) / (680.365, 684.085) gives 0.634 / 15.8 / 16.8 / 16.3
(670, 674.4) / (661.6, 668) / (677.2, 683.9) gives -0.140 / 16.7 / 15.6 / 16.2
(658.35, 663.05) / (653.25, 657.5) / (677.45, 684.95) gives -0.270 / 16.5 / 15.9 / 16.3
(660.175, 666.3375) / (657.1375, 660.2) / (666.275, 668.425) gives -0.168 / 16.8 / 16.3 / 16.5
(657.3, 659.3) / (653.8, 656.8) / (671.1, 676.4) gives -0.037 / 16.5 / 16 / 16.4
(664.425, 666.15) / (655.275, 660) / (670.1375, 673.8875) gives 0.047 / 16.7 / 16.7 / 16.7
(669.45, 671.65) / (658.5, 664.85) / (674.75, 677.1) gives -0.240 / 17.2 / 14.2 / 15.3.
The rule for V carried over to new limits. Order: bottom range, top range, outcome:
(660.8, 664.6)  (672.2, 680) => 0.89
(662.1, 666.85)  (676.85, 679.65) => 0.82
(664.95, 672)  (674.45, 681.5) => 0.91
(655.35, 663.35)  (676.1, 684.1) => 0.95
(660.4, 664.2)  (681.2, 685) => 1.03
